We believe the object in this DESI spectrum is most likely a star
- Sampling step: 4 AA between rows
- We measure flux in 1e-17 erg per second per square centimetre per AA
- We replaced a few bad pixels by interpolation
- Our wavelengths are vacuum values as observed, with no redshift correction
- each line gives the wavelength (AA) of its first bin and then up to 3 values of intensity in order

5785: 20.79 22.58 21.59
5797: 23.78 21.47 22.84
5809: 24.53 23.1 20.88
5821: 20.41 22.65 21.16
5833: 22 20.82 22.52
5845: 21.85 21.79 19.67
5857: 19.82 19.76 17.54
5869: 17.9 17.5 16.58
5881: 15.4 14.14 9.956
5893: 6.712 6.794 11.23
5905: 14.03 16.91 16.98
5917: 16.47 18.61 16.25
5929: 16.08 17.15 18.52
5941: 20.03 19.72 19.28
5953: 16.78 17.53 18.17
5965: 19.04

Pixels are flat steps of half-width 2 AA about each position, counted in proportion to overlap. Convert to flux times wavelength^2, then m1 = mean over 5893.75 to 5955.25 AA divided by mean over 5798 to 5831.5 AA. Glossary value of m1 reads 0.8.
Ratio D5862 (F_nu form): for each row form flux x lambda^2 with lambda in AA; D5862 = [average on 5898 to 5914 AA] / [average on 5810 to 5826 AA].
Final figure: 0.67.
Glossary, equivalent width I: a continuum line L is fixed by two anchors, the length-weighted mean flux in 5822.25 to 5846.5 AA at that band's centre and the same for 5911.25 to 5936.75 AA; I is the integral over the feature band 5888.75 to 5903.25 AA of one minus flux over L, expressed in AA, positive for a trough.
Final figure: 7.7 AA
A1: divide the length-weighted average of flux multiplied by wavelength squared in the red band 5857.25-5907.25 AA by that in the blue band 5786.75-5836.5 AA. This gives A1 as 0.65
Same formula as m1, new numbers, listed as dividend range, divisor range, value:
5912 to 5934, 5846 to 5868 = 0.88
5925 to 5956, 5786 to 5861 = 0.86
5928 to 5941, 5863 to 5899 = 1.33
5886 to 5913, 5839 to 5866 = 0.57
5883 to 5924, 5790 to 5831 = 0.62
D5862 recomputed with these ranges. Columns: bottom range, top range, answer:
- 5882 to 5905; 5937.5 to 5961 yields 1.83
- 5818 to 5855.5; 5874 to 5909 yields 0.59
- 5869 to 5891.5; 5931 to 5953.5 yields 1.29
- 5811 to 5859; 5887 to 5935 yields 0.67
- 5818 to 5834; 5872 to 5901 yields 0.58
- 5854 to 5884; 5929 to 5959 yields 1.06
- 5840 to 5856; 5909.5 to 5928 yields 0.82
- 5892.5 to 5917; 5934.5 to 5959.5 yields 1.47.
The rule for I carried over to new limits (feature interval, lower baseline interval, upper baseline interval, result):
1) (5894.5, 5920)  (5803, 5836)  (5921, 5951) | 7.1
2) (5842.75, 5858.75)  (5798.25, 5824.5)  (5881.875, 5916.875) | -2.6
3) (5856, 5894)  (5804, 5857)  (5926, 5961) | 8.8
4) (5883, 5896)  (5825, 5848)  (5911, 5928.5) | 6.1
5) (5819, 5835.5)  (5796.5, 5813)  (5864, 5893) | -0.8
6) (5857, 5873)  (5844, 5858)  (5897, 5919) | 0.6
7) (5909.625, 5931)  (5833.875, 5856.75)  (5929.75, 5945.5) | 2.4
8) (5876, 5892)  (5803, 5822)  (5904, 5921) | 4.3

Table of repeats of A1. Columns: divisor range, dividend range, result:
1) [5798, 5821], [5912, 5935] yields 0.78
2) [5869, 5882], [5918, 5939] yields 1.05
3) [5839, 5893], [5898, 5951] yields 0.98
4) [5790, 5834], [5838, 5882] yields 0.88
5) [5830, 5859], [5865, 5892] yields 0.72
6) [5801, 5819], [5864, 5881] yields 0.77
